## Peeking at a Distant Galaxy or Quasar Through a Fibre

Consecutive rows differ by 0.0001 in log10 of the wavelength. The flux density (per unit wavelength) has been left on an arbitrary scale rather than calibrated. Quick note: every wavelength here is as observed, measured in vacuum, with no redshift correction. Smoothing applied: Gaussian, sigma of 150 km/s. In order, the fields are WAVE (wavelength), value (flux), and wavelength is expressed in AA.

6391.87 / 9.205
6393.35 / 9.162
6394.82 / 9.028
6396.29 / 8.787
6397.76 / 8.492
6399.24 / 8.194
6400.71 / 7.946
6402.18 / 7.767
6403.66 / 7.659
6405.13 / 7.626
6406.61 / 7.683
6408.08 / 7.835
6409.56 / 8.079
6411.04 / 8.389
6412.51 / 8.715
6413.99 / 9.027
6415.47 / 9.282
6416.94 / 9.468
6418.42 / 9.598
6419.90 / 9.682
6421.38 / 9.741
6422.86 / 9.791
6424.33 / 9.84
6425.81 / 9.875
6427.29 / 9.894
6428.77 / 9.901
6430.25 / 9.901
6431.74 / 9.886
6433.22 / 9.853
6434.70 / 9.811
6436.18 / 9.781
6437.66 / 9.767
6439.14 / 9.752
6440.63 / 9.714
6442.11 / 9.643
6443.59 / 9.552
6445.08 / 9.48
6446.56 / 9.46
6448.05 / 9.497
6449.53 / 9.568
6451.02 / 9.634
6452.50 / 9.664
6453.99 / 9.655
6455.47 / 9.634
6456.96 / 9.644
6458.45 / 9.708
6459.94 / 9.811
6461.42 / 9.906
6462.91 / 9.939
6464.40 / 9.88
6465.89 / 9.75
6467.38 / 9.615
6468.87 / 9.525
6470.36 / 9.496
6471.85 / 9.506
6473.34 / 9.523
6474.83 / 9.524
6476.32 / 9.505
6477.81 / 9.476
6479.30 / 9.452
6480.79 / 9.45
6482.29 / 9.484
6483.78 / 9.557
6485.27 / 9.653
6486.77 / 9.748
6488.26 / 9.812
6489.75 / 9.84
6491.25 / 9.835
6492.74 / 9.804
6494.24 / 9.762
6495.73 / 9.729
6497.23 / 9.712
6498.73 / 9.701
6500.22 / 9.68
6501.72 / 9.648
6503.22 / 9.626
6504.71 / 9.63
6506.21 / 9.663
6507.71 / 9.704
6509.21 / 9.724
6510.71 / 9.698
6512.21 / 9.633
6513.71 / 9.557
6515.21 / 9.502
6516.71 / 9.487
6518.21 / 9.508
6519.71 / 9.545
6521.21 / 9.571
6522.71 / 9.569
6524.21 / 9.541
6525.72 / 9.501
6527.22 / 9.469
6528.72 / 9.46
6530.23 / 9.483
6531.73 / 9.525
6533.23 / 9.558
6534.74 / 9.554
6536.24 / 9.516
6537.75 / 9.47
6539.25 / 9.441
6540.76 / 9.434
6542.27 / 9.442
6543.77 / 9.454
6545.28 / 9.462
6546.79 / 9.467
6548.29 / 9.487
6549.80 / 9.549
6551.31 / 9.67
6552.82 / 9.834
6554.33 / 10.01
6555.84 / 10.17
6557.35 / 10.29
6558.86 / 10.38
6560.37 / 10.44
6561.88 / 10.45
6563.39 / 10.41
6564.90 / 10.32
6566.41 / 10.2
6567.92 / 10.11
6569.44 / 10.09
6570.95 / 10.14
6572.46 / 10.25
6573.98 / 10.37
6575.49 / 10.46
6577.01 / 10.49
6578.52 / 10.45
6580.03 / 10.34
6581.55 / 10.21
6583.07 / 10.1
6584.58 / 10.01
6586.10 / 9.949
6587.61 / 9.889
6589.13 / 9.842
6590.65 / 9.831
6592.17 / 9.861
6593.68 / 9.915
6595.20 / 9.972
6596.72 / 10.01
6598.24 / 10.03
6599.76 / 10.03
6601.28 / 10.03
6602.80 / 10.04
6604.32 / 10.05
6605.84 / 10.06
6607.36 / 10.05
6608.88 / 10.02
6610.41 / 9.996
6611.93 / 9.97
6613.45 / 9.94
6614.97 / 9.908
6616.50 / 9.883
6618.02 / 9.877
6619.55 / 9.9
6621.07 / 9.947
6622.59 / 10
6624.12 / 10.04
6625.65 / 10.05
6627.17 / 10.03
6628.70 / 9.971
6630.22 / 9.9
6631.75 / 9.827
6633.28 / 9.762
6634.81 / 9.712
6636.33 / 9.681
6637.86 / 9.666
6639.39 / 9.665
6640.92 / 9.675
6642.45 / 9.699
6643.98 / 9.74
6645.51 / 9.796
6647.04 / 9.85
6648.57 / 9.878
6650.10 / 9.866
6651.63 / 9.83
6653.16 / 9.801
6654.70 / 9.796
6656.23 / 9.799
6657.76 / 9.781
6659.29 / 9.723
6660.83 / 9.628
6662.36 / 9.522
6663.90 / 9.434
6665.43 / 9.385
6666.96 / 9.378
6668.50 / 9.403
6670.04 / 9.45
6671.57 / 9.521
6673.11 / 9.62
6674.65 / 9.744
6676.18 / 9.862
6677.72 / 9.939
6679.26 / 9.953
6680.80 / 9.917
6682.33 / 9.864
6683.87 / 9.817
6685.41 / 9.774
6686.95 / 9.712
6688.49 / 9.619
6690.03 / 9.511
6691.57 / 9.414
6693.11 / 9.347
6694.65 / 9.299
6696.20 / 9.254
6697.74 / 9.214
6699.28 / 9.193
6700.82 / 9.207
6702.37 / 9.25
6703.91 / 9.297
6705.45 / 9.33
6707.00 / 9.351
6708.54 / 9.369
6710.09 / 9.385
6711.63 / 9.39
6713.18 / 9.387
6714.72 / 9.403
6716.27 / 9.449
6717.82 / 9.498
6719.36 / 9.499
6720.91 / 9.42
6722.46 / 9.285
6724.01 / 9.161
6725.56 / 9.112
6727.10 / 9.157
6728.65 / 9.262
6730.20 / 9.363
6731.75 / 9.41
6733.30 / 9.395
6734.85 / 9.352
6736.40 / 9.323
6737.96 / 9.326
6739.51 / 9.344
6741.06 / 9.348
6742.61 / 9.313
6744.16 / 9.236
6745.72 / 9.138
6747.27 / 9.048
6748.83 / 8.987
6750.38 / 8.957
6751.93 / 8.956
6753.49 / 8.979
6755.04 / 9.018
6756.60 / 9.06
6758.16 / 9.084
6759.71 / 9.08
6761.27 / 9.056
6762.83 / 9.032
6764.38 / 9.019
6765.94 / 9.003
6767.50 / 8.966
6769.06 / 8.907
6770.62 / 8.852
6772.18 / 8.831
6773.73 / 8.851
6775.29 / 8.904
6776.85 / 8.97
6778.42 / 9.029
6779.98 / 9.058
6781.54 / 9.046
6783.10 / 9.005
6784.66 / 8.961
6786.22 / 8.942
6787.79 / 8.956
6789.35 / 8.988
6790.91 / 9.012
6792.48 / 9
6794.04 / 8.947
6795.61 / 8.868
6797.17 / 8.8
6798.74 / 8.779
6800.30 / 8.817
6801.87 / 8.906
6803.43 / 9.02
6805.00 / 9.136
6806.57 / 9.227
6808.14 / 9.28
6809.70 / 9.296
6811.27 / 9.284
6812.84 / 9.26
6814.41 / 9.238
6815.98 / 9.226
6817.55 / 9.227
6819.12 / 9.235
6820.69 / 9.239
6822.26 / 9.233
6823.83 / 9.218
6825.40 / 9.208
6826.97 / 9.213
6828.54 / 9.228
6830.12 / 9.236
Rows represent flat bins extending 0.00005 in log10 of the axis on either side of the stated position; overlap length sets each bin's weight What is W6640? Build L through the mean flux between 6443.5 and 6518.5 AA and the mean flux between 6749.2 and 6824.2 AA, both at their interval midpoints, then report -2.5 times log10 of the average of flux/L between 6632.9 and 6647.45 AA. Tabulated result -0.05 mag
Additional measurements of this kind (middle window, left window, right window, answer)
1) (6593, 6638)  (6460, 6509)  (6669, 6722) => -0.042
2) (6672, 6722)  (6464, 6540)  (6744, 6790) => -0.041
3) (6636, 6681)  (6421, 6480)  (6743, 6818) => -0.049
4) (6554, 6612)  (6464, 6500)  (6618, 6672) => -0.047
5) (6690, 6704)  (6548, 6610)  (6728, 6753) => 0.020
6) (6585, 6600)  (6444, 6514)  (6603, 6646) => -0.010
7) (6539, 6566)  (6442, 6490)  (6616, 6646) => -0.016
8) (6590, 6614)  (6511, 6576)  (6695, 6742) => -0.040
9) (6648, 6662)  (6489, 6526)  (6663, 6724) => -0.030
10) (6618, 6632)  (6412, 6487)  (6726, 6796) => -0.073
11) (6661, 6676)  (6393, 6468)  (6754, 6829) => -0.045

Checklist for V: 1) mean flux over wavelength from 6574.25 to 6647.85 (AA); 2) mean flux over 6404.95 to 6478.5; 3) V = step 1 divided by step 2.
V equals 1.1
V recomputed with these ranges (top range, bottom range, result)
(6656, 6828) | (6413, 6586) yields 0.95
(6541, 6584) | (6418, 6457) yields 1.04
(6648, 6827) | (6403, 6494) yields 0.98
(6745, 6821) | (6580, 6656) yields 0.91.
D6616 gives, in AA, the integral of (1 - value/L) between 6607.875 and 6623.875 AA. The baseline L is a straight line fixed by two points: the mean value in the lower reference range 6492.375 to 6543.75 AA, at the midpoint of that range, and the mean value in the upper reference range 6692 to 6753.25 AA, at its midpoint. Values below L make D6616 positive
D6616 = -0.9 AA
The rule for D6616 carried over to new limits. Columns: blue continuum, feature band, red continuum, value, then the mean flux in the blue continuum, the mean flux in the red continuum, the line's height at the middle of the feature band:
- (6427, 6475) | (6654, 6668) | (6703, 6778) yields -0.4 AA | 9.69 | 9.18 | 9.32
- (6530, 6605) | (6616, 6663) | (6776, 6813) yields -0.8 AA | 9.95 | 9.02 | 9.66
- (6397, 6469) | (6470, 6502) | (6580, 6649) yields -0.5 AA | 9.32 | 9.92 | 9.49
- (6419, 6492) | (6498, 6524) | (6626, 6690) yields 0.2 AA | 9.69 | 9.73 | 9.7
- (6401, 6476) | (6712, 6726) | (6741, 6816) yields -0.4 AA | 9.39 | 9.03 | 9.09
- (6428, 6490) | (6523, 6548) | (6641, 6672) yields 0.5 AA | 9.66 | 9.67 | 9.67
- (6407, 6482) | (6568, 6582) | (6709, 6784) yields -1.4 AA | 9.53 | 9.16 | 9.37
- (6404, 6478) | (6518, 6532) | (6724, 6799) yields -0.2 AA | 9.46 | 9.07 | 9.36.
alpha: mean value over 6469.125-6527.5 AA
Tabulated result 9.61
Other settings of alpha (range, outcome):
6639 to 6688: 9.71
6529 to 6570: 9.82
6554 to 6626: 10.1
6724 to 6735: 9.29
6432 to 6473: 9.68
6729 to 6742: 9.35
